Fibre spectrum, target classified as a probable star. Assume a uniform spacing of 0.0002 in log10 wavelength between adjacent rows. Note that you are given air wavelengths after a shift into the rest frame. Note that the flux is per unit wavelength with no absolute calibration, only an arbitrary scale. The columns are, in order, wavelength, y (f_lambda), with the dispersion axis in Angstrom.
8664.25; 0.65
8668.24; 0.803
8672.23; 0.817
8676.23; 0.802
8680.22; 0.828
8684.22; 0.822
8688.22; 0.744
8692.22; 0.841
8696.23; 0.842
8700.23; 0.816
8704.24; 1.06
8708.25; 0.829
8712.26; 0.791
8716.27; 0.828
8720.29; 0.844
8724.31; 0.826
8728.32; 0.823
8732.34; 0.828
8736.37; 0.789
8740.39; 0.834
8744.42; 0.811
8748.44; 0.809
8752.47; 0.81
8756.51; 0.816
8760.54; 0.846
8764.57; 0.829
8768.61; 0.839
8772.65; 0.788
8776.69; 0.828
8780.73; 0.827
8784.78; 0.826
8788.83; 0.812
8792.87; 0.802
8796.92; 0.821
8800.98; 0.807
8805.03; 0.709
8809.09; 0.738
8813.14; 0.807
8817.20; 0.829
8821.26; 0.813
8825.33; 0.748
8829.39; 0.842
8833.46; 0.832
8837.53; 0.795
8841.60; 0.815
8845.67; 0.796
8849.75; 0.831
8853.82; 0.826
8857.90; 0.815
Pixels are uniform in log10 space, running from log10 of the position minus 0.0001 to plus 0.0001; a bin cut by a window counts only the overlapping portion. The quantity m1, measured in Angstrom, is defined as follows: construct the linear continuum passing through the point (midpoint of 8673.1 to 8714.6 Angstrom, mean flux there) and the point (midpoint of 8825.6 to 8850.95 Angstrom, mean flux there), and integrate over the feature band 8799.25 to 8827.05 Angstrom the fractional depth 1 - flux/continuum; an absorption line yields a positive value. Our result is 1.31 Angstrom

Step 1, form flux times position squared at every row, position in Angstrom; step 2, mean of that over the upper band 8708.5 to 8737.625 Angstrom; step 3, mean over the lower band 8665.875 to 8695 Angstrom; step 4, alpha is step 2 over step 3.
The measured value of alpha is 1.0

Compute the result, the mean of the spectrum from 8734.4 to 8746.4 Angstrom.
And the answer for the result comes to 0.811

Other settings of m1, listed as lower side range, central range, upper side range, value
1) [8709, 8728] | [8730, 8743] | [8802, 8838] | 0.0 Angstrom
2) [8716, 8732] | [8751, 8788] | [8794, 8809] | -1.2 Angstrom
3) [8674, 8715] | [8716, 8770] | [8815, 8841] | 0.3 Angstrom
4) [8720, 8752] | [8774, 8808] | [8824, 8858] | 0.6 Angstrom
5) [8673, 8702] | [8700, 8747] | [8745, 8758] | -1.6 Angstrom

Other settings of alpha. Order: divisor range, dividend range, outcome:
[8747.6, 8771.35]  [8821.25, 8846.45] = 0.99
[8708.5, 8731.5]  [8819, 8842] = 1.01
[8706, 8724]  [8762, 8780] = 1.01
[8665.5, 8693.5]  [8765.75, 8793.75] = 1.04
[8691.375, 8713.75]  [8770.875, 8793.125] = 0.96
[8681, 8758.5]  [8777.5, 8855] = 0.99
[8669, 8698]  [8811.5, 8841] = 1.03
